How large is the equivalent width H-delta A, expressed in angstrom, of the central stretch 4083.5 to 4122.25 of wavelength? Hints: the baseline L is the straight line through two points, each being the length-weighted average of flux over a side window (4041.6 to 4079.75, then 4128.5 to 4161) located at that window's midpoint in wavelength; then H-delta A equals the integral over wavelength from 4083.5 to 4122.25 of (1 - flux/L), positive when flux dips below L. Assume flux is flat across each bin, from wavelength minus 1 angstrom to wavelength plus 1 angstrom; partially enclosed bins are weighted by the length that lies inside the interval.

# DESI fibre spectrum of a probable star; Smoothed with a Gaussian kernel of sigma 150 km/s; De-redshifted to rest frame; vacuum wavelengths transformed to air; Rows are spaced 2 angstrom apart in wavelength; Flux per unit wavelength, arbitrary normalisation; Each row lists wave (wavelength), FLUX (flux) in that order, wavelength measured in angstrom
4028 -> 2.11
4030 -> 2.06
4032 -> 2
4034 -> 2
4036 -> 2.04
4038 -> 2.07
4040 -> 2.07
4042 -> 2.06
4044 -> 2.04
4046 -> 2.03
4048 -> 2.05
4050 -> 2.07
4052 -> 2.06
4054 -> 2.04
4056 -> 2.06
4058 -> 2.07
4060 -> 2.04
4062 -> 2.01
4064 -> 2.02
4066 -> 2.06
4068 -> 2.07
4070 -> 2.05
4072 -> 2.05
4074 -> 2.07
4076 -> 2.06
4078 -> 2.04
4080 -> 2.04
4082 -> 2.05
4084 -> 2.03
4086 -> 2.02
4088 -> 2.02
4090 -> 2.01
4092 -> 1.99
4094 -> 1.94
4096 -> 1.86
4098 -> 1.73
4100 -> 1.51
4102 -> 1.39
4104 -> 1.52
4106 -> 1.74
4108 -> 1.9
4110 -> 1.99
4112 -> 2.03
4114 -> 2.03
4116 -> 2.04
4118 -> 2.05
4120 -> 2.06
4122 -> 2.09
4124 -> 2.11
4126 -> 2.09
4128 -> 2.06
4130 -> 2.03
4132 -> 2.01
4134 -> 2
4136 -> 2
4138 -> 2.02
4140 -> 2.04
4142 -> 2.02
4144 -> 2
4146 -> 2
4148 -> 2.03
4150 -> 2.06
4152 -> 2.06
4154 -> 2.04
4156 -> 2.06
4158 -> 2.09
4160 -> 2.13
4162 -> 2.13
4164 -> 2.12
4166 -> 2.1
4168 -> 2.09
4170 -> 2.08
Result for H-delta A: 2.9 angstrom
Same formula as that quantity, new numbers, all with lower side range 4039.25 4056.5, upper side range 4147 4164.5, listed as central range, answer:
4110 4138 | 0.4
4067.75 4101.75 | 1.7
